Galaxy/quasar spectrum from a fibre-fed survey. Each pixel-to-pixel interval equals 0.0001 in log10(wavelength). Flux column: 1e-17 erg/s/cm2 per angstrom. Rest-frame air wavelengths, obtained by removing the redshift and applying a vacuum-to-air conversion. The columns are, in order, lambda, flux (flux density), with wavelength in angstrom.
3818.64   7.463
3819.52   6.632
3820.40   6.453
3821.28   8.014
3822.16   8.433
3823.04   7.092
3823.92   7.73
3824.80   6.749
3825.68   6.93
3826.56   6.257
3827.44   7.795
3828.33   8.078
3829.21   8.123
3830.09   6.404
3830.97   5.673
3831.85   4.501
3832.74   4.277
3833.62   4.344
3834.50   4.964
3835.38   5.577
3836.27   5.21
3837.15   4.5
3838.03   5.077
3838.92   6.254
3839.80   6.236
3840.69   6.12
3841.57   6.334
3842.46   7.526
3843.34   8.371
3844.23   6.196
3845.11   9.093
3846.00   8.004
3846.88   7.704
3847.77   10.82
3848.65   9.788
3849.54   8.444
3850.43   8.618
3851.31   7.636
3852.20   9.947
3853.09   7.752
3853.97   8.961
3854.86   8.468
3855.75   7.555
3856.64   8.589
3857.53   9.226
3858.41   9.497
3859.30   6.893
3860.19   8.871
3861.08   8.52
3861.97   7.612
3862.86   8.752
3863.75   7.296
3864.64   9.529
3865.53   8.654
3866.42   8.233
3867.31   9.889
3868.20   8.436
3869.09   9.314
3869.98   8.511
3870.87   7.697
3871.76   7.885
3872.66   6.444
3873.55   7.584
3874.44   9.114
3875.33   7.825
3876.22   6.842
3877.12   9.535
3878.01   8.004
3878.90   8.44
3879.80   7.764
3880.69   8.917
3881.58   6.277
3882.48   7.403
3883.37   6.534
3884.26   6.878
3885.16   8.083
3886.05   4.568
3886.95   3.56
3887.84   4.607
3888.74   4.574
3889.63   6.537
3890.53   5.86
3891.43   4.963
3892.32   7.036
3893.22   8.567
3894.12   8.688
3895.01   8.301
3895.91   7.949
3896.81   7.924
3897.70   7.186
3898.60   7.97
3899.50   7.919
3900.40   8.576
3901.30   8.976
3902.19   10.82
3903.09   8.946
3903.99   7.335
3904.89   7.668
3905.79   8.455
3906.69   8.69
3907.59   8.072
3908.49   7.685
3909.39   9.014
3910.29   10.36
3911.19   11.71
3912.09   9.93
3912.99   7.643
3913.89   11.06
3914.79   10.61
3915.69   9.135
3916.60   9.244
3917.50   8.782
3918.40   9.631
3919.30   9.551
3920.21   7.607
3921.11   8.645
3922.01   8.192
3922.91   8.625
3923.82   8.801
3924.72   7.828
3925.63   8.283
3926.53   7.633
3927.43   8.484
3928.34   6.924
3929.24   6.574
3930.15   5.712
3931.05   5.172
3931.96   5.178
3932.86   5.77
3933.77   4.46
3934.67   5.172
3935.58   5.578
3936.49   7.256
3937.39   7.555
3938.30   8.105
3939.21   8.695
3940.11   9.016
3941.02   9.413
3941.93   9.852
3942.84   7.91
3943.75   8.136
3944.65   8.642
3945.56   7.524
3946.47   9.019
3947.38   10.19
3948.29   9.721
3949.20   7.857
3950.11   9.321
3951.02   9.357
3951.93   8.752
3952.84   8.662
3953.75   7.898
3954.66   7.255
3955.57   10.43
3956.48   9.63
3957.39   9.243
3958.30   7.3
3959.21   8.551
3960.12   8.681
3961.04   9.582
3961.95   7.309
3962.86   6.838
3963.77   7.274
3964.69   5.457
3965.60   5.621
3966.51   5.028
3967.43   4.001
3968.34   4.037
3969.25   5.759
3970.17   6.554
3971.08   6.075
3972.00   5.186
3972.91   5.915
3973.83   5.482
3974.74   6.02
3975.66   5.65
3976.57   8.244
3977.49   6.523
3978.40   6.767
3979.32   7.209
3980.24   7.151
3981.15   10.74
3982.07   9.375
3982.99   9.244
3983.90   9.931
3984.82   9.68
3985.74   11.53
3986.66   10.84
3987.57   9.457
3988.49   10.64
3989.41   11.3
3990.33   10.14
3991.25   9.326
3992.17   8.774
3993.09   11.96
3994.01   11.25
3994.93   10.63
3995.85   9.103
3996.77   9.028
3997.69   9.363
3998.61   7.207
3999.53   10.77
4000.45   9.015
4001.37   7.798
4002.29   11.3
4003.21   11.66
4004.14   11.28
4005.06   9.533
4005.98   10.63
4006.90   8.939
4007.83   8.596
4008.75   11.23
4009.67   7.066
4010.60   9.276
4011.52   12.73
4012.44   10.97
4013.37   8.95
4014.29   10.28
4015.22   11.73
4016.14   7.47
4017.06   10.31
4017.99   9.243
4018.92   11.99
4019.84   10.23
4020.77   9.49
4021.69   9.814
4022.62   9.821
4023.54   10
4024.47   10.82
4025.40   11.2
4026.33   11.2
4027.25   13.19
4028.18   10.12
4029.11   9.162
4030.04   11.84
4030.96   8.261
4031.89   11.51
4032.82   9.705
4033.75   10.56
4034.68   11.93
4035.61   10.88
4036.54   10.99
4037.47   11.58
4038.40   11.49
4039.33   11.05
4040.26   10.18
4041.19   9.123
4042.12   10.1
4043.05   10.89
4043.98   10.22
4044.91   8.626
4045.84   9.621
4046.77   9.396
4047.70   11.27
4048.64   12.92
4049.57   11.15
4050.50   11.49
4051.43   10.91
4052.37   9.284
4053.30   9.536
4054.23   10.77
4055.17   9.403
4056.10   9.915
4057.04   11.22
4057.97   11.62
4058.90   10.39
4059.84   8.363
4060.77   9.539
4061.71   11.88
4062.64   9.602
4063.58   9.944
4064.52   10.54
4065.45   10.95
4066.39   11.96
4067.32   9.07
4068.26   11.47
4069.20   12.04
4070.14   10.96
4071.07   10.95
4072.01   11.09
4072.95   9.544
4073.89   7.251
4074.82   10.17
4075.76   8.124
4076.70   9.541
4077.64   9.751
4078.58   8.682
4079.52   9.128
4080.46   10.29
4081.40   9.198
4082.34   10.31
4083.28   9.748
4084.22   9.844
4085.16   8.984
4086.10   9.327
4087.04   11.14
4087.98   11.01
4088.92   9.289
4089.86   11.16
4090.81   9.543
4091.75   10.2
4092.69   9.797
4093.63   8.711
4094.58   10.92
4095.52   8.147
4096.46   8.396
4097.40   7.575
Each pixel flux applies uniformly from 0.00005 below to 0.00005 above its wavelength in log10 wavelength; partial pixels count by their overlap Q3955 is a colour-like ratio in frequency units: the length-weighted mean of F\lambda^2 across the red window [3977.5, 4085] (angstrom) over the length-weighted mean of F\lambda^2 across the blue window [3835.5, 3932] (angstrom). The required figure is 1.4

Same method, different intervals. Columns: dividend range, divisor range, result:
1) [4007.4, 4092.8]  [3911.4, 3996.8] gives 1.32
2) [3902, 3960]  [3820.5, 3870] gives 1.15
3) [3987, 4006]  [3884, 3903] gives 1.47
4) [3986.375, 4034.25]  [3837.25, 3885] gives 1.36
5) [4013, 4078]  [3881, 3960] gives 1.38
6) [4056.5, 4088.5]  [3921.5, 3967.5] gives 1.39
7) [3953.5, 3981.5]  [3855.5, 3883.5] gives 0.90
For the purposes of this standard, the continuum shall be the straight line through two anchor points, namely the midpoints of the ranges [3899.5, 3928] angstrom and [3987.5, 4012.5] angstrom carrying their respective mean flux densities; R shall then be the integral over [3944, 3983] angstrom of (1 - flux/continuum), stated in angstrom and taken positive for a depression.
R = 8.0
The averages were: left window 8.88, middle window 7.54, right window 9.95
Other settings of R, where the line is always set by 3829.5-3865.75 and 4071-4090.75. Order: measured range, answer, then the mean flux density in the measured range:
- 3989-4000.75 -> -1.30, 9.84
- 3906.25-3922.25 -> -2.28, 9.21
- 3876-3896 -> 2.18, 6.93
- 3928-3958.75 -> 1.83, 7.87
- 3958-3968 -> 2.00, 6.83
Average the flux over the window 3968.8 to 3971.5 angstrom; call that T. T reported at 6.13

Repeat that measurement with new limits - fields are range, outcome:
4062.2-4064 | 9.75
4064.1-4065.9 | 10.8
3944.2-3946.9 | 8.39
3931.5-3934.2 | 5.13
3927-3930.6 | 6.91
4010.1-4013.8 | 10.5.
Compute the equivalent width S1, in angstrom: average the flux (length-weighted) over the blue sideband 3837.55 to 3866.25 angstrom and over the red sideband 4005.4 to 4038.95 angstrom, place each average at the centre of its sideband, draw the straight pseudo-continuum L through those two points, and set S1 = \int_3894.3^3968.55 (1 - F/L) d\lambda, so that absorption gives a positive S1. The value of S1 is 8.3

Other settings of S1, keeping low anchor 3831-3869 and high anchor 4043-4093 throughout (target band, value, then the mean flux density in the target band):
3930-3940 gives 2.6 angstrom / 6.36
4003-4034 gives -2.2 angstrom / 10.2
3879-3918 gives 1.1 angstrom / 7.93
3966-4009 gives 2.8 angstrom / 8.62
